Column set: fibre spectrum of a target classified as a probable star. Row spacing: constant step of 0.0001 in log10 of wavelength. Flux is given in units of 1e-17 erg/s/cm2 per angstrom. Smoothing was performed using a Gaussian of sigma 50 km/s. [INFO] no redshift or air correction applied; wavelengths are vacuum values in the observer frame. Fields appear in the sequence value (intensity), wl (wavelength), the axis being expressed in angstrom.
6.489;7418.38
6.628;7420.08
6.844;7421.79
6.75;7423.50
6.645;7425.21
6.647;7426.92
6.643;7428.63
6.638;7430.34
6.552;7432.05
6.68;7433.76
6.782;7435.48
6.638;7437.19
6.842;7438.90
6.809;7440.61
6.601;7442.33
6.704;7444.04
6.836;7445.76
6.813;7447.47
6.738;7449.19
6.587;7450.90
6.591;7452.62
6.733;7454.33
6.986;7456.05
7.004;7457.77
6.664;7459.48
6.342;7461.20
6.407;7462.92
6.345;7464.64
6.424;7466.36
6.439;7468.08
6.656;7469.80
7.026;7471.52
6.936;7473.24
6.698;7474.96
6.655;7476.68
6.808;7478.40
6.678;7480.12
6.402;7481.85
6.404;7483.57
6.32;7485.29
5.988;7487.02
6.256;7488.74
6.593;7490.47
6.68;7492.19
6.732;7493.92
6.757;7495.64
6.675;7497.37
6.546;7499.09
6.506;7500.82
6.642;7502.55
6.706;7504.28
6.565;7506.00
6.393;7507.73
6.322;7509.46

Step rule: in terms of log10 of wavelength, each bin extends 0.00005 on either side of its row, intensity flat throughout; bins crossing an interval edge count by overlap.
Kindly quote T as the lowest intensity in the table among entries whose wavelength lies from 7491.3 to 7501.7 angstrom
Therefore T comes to 6.506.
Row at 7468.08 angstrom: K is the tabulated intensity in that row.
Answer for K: 6.439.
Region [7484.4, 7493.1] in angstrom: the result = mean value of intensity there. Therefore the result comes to 6.37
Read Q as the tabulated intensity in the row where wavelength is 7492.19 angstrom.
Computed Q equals 6.68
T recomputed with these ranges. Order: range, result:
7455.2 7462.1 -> 6.342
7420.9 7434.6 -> 6.552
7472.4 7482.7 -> 6.402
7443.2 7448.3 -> 6.704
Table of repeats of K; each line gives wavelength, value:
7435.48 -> 6.782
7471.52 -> 7.026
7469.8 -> 6.656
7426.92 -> 6.647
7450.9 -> 6.587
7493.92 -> 6.732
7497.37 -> 6.675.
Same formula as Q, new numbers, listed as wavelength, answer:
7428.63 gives 6.643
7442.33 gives 6.601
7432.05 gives 6.552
